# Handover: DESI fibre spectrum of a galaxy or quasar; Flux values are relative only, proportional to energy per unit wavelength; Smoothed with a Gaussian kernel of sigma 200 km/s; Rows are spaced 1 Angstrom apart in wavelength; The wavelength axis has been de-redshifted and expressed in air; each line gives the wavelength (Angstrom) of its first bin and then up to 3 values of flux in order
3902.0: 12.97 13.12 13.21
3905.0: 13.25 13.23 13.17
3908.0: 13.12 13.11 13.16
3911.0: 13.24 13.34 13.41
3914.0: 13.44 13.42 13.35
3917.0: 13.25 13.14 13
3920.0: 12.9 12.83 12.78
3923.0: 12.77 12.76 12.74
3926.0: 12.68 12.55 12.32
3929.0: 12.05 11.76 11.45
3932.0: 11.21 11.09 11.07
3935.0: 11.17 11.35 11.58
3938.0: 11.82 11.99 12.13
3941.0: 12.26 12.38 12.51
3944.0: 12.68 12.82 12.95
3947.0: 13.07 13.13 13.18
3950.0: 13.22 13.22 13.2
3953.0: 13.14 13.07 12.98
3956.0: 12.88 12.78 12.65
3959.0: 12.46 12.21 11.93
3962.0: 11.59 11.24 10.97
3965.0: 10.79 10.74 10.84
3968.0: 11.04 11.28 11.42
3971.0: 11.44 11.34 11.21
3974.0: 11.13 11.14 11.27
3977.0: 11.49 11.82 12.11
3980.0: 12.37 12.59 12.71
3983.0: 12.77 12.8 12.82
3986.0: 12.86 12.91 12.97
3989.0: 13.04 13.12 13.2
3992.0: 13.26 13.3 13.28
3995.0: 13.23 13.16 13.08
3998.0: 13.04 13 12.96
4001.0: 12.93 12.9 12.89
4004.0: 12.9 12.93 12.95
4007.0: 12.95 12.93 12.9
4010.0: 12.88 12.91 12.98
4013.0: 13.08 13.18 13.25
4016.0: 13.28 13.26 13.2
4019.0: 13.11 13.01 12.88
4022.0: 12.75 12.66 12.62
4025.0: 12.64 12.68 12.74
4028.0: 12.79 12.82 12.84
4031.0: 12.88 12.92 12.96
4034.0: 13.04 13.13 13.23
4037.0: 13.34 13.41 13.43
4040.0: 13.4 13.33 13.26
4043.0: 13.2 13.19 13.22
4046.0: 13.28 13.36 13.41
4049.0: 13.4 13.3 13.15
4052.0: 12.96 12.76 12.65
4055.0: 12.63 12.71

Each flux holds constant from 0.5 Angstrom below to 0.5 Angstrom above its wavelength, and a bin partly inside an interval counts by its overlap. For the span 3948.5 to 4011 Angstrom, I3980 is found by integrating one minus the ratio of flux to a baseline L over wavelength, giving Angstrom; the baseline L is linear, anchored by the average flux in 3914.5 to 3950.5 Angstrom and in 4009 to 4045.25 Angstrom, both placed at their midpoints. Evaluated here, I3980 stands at 1.4 Angstrom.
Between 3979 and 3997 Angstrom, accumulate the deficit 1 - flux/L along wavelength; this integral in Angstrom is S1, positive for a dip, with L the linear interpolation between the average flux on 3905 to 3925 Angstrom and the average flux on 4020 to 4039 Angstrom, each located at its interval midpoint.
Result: 0.07 Angstrom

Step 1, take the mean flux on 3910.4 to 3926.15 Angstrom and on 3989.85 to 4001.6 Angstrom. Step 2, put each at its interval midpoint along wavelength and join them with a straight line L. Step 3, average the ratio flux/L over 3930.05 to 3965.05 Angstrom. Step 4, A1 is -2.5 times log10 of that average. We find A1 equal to 0.07 mag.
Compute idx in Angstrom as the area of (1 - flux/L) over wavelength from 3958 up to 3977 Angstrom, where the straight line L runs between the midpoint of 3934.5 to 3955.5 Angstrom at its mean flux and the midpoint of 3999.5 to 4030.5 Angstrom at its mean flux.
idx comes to 2.0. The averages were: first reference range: 12.6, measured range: 11.4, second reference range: 12.9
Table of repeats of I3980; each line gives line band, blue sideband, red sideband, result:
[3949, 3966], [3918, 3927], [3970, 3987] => -0.1 Angstrom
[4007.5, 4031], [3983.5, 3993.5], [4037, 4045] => 0.5 Angstrom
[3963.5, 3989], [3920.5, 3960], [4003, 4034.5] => 1.7 Angstrom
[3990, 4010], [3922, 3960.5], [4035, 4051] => -0.2 Angstrom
